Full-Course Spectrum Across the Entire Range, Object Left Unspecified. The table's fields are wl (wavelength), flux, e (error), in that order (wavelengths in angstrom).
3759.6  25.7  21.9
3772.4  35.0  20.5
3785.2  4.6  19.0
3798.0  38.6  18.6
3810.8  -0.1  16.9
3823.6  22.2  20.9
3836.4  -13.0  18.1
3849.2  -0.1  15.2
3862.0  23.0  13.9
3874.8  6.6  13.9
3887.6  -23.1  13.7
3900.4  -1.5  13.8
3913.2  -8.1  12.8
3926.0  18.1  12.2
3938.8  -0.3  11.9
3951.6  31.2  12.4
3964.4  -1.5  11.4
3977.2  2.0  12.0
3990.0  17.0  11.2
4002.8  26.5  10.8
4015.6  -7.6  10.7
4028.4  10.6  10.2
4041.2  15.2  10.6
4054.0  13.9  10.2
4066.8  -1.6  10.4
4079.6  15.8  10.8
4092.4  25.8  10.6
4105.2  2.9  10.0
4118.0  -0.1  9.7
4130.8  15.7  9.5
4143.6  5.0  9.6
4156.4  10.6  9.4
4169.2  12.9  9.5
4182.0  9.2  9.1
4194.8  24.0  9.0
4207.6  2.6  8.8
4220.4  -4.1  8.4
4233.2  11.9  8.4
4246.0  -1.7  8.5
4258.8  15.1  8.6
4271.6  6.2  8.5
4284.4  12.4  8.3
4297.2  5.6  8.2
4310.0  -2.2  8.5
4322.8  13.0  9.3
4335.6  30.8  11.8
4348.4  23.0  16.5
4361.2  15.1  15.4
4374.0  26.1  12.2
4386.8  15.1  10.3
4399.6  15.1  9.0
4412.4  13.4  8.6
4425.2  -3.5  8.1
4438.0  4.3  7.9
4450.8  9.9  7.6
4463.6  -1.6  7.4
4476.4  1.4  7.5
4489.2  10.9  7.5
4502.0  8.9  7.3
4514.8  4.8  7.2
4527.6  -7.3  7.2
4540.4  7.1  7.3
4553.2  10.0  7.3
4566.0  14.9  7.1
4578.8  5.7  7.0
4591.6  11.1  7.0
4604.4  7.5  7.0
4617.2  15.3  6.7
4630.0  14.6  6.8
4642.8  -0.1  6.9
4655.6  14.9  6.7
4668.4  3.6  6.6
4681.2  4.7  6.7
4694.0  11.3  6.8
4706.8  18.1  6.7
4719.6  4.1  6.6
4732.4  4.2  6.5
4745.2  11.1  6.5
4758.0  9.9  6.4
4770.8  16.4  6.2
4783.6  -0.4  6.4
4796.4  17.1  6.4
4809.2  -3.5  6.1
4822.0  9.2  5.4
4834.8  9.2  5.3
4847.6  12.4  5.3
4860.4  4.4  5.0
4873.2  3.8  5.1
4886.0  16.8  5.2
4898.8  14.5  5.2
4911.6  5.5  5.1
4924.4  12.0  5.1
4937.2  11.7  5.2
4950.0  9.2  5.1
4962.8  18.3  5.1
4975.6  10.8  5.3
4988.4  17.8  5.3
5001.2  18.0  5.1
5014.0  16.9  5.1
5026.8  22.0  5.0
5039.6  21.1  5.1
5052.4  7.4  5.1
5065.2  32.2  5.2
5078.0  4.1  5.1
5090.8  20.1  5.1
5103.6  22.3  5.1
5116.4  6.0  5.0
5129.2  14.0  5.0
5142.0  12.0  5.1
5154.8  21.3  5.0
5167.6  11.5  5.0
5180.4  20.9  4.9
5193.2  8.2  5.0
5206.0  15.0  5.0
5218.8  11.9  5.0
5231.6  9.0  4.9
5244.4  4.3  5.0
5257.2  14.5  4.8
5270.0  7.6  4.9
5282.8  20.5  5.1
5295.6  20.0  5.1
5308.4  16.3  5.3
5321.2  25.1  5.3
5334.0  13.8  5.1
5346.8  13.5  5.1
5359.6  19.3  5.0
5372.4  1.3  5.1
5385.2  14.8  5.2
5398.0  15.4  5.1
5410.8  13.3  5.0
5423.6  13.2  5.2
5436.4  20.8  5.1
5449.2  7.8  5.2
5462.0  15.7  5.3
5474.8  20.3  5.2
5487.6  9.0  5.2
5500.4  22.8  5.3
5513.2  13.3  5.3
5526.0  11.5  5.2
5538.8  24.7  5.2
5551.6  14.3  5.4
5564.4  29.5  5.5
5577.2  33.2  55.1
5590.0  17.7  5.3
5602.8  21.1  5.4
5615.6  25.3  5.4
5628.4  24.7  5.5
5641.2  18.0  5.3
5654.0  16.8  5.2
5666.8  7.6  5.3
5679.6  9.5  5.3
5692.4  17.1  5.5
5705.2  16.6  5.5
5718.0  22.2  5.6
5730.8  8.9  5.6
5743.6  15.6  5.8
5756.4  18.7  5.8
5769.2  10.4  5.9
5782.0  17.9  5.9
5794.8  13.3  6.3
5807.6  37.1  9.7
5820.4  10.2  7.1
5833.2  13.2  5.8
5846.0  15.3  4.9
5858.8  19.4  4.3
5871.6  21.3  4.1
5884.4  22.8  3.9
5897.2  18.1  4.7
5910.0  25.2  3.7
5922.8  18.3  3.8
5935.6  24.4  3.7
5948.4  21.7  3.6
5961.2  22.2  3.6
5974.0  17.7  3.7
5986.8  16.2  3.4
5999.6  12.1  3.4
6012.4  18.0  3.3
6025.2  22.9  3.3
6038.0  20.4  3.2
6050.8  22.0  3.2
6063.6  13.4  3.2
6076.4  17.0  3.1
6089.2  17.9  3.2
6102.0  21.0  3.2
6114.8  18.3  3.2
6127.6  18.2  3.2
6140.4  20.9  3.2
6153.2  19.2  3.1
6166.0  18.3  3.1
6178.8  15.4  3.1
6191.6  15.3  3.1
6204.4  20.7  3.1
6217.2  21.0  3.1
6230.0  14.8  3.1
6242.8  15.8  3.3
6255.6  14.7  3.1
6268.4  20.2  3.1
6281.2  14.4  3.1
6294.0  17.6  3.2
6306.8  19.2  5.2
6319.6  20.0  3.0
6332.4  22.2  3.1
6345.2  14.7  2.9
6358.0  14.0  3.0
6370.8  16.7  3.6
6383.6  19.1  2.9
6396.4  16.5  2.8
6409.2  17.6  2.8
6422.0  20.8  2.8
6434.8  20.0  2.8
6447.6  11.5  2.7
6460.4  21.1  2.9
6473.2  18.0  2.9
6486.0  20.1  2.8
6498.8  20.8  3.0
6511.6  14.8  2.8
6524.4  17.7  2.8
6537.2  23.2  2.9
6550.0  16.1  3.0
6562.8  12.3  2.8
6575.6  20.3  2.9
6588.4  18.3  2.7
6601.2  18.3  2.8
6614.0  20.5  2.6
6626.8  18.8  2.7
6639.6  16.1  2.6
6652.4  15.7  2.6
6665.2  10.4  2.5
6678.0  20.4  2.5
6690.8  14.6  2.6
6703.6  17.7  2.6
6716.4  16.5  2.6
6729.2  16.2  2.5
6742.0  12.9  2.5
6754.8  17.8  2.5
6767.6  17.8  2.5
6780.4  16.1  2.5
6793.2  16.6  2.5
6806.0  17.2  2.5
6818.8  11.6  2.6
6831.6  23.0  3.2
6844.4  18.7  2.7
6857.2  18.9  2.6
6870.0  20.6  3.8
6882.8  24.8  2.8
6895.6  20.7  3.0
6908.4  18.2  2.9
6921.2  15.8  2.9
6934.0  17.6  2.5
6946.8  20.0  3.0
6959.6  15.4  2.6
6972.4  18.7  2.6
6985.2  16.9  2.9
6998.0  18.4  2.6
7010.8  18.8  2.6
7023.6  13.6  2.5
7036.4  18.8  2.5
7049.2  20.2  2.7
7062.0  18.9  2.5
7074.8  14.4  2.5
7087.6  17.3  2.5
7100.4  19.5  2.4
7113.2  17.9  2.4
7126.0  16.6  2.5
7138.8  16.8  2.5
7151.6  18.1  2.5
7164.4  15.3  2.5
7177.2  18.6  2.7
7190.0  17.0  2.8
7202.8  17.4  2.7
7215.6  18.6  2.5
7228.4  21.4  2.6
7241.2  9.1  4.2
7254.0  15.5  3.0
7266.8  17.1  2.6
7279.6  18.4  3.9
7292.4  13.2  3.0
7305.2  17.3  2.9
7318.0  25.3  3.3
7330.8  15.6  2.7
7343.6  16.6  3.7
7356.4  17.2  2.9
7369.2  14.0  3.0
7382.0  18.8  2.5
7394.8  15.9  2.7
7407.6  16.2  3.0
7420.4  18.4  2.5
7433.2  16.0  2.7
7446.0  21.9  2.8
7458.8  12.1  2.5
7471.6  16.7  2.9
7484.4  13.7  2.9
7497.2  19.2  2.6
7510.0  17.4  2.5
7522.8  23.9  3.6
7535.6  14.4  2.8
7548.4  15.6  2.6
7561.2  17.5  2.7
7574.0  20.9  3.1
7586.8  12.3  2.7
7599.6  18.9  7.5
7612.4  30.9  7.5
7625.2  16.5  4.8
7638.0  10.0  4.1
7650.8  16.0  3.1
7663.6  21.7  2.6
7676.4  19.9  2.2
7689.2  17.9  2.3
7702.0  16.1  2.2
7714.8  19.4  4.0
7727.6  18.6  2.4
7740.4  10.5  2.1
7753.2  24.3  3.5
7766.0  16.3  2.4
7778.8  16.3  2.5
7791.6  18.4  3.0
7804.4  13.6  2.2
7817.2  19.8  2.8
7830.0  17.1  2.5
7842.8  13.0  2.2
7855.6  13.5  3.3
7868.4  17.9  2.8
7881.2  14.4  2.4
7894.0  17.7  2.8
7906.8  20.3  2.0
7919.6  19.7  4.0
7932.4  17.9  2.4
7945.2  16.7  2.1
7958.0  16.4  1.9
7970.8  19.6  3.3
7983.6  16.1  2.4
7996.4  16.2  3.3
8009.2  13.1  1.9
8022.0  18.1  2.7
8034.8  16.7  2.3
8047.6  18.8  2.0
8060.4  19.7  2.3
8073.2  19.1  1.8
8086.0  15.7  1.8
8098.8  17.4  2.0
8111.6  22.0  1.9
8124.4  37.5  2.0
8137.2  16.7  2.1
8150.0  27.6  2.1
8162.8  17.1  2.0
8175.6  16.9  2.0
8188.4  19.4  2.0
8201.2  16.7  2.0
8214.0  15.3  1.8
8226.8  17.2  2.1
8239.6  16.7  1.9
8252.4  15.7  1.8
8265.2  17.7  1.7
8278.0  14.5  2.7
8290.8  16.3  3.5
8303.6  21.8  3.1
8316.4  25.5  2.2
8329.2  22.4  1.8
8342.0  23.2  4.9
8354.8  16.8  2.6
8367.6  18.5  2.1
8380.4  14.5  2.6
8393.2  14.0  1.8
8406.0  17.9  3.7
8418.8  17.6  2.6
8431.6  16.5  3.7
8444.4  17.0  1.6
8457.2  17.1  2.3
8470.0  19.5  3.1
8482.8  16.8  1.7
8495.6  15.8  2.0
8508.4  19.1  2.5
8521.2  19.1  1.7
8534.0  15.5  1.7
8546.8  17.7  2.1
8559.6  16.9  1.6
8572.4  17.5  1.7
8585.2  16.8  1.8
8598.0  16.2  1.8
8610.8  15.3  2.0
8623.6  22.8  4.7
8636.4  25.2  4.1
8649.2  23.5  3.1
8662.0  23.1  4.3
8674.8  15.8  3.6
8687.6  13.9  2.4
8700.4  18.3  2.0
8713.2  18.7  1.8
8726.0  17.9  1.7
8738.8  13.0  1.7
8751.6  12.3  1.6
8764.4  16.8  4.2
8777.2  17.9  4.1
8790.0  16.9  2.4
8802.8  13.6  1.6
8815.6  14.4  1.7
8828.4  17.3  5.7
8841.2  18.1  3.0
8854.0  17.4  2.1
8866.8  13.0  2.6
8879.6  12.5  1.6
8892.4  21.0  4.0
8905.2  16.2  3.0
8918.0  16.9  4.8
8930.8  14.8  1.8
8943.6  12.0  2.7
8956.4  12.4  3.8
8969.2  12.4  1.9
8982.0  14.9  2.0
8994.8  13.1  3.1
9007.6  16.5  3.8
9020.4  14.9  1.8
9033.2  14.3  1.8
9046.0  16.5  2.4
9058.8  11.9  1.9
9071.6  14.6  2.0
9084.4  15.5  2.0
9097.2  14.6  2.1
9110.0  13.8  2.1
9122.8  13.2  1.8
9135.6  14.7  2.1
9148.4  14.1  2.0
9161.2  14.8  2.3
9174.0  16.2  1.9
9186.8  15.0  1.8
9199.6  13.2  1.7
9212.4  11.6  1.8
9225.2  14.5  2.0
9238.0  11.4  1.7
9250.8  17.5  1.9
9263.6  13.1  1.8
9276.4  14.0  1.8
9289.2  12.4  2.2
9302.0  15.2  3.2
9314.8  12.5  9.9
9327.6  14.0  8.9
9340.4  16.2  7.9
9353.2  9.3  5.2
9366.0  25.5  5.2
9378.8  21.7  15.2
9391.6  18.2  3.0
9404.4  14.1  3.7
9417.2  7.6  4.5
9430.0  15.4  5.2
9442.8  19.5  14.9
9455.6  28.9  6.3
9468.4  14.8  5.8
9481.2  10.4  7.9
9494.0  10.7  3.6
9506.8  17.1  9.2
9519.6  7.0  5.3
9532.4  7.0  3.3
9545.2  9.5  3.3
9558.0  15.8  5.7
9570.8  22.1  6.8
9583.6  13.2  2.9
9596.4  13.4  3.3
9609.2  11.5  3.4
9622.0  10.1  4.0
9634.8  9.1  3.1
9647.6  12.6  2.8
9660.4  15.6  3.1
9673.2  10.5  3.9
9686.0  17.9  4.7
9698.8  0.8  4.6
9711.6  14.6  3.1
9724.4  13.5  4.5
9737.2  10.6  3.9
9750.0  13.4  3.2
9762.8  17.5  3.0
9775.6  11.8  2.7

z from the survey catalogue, 0.238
